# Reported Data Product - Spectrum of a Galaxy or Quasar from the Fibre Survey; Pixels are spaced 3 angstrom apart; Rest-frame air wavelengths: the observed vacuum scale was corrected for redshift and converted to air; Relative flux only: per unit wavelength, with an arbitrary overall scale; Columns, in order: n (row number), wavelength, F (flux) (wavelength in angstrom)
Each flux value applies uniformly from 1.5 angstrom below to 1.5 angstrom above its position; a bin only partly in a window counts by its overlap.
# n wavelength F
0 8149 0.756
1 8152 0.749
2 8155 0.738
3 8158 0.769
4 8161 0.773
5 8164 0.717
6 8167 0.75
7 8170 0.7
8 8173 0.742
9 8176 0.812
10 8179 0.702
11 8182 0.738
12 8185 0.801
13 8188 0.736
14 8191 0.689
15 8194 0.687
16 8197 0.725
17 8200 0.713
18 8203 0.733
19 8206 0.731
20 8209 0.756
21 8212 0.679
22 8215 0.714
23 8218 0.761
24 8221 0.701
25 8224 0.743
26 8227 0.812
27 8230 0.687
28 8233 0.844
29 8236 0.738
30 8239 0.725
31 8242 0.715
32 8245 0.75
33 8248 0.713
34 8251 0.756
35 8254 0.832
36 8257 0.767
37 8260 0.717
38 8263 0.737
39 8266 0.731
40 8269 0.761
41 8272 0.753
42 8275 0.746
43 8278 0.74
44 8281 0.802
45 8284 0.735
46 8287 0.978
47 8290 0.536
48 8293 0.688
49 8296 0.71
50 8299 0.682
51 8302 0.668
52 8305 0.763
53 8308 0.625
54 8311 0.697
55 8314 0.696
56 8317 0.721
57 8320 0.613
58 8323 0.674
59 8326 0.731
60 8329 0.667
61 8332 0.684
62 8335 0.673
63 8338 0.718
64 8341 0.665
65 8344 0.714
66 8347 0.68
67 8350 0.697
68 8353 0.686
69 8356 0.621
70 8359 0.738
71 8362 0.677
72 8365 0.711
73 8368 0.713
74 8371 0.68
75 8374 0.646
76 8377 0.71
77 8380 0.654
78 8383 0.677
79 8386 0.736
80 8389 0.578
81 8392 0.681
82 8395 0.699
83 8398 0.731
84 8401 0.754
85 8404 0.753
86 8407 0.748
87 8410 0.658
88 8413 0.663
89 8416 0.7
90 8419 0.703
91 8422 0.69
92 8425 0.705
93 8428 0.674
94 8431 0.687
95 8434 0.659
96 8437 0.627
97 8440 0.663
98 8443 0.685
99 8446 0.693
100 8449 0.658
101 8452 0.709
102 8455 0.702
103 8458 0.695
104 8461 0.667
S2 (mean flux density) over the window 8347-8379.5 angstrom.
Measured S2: 0.686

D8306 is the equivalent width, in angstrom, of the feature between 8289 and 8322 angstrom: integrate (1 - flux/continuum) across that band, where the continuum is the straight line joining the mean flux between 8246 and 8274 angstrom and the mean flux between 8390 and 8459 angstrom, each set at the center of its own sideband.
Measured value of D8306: 2.71 angstrom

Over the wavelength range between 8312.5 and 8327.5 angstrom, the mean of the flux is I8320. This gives 0.687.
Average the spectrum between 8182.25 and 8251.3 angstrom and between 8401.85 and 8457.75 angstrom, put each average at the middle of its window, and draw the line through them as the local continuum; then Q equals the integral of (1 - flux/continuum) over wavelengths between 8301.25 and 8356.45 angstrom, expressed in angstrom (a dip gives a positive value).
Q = 2.0 angstrom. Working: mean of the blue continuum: 0.735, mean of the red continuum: 0.689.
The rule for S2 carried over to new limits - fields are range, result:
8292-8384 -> 0.686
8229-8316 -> 0.734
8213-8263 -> 0.747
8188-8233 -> 0.728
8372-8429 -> 0.693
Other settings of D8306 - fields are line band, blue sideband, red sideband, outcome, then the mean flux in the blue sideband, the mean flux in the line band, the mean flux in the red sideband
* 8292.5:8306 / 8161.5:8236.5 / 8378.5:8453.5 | 0.25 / 0.737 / 0.701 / 0.687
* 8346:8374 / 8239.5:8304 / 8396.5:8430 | 1.24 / 0.739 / 0.687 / 0.707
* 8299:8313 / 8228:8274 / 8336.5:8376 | 0.58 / 0.749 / 0.688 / 0.688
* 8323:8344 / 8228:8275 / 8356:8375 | 0.48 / 0.749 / 0.69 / 0.69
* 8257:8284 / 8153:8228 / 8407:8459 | -1.13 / 0.736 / 0.749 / 0.682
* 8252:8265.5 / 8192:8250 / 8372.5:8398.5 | -0.76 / 0.733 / 0.761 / 0.677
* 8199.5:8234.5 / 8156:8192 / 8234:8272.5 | 0.27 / 0.745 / 0.74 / 0.747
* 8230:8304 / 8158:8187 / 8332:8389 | -2.51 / 0.749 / 0.742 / 0.686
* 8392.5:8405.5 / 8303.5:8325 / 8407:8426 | -0.76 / 0.685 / 0.73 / 0.691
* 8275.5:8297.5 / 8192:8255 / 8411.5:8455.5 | -0.64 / 0.738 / 0.742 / 0.681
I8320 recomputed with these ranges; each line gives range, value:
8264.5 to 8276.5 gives 0.748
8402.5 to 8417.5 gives 0.704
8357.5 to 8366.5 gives 0.709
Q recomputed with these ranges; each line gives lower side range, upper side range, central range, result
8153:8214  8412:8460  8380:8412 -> -0.39 angstrom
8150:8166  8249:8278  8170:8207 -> 0.89 angstrom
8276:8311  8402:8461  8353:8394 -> 1.31 angstrom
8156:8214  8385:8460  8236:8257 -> -0.77 angstrom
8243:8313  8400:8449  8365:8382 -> 0.53 angstrom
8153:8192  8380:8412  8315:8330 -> 0.66 angstrom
